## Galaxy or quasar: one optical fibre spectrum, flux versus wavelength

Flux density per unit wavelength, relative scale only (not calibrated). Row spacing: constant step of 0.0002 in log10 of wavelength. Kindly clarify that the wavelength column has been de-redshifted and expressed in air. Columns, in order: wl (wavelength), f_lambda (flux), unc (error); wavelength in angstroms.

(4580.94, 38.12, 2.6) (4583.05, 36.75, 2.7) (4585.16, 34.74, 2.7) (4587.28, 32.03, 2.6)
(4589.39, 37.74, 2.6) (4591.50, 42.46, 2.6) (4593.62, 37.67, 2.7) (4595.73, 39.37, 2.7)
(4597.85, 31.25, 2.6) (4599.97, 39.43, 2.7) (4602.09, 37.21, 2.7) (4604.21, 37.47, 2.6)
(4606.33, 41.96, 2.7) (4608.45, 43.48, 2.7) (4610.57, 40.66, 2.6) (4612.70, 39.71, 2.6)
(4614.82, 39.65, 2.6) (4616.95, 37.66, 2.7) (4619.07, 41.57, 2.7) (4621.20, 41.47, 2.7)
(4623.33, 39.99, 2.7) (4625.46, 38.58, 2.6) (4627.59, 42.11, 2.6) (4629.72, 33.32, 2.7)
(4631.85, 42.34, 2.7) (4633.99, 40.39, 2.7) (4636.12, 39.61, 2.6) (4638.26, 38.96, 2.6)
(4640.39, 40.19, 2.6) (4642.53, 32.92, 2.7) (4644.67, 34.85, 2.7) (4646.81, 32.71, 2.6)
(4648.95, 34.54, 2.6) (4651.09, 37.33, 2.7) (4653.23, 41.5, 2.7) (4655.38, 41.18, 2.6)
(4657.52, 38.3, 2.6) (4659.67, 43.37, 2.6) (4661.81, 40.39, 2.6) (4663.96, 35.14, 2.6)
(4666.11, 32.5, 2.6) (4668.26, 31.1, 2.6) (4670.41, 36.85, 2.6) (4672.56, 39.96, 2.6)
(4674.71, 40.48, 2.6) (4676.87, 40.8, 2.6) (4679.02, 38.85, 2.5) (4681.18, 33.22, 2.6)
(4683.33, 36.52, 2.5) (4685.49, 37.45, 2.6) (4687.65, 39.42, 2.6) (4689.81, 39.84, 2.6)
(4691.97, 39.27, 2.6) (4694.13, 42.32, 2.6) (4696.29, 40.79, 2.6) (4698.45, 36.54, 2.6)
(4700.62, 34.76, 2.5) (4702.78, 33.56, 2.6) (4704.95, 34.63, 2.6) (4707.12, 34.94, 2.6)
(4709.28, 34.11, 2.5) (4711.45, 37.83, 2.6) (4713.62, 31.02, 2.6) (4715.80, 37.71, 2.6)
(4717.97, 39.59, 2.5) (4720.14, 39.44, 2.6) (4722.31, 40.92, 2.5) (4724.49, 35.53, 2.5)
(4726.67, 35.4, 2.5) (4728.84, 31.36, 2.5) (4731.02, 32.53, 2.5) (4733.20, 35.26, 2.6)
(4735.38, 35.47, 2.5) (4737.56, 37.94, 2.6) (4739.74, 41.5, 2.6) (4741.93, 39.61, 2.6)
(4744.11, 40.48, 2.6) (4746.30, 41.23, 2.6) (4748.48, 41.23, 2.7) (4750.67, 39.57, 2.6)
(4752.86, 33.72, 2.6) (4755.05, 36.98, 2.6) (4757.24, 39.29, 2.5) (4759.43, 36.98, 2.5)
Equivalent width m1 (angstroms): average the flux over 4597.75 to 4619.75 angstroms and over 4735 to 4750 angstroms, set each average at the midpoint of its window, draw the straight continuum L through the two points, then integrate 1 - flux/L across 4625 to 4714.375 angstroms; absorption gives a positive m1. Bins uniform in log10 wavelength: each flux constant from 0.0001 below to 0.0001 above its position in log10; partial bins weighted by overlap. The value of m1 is 4.7 angstroms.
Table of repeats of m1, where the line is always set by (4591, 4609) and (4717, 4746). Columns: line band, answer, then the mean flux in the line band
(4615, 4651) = 0.1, 38.2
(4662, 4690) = 0.6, 37.1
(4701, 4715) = 1.2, 34.4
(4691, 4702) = -0.2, 38.6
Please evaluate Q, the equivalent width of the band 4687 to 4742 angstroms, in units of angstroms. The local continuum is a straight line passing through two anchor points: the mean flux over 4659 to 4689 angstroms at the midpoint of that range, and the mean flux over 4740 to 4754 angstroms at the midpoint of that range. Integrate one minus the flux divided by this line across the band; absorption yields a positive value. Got 2.4 angstroms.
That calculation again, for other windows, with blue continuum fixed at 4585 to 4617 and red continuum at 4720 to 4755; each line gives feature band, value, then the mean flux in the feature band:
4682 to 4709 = 0.3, 37.4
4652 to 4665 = -0.7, 40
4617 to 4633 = -0.6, 39.8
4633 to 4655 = 0.4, 37.4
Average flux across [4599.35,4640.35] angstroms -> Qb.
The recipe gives 39.8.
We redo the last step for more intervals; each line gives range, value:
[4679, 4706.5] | 37.4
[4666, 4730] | 37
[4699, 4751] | 36.9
